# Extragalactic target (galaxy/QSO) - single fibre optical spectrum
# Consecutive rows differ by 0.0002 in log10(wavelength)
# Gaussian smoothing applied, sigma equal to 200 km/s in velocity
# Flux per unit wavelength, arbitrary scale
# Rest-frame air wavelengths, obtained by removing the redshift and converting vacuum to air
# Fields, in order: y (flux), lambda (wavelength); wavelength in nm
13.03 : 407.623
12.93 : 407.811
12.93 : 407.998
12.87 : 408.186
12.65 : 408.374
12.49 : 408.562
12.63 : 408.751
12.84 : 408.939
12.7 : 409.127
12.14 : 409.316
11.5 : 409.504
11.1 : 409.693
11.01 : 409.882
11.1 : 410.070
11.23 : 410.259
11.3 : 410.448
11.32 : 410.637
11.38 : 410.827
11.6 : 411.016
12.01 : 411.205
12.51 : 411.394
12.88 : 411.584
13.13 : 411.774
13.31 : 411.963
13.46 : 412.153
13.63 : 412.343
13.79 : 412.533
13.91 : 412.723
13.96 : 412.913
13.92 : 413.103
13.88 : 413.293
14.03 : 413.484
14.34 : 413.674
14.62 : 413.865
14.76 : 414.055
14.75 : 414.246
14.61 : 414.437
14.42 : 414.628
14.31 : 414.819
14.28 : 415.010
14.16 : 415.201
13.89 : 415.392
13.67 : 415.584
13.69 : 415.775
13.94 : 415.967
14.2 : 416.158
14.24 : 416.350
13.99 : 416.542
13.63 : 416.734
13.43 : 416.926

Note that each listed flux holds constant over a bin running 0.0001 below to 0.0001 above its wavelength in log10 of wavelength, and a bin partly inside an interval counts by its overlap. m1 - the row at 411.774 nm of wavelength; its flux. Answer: 13.13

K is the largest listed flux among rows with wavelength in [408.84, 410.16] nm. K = 12.84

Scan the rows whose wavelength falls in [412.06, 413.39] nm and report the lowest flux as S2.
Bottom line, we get 13.46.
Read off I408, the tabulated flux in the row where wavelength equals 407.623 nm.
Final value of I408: 13.03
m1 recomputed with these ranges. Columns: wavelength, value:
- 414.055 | 14.76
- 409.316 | 12.14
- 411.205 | 12.01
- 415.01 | 14.28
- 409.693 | 11.1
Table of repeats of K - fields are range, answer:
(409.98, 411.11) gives 11.6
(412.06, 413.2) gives 13.96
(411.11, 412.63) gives 13.79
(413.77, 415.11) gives 14.76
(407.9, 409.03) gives 12.93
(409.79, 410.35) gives 11.23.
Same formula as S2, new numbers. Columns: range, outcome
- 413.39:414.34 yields 14.03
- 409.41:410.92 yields 11.01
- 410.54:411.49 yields 11.32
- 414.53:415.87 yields 13.67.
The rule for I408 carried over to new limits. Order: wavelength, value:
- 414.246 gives 14.75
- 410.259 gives 11.23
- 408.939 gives 12.84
